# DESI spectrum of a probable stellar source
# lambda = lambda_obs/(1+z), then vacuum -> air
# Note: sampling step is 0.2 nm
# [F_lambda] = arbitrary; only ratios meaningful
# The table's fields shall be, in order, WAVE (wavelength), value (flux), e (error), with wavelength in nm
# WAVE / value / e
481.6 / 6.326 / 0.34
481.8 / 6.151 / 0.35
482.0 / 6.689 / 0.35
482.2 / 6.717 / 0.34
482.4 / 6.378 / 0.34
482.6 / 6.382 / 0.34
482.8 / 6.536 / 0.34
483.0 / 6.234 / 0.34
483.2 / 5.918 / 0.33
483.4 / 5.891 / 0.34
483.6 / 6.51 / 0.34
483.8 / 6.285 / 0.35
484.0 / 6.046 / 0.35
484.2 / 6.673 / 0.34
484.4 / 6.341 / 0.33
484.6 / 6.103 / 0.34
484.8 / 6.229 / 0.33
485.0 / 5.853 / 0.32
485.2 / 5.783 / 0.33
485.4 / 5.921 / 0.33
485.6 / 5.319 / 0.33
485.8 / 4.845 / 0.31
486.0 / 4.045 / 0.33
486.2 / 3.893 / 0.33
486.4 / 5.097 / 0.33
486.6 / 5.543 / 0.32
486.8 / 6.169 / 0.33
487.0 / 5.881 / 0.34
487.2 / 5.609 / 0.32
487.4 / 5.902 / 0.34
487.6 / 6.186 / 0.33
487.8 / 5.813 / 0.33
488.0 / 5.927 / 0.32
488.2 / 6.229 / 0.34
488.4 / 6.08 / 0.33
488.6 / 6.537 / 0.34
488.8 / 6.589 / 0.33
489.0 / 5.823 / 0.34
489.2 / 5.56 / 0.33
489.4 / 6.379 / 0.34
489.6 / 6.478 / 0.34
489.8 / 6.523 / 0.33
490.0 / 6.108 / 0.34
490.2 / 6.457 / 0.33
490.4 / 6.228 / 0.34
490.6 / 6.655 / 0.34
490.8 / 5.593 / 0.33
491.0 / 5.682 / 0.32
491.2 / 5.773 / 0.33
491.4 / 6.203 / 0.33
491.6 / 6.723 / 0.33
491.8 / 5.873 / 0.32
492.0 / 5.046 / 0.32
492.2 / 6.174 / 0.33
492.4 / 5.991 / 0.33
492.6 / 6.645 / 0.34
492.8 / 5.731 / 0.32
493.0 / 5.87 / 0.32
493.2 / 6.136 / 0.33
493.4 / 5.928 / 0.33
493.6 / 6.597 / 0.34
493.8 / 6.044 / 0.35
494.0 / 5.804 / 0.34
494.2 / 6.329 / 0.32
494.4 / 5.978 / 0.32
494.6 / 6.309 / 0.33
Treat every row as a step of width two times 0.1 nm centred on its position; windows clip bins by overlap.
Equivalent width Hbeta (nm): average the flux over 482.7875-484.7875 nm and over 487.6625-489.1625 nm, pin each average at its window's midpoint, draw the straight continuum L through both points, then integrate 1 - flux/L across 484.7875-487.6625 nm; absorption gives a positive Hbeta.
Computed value 0.34 nm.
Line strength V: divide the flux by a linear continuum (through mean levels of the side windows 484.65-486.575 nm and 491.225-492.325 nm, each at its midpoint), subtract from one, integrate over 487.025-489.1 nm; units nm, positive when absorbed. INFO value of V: -0.193 nm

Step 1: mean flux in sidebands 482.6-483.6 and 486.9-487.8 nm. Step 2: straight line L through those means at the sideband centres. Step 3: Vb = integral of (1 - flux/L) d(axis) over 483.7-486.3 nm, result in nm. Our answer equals 0.18 nm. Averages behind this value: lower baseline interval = 6.21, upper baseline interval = 5.89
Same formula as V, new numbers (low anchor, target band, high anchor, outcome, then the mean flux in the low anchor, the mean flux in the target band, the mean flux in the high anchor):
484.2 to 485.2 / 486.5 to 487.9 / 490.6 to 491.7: 0.06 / 6.15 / 5.87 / 6.05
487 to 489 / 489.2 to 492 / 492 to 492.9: -0.05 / 6.07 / 6.14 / 6.01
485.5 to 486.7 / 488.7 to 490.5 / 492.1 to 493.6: -0.25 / 4.79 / 6.24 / 6.1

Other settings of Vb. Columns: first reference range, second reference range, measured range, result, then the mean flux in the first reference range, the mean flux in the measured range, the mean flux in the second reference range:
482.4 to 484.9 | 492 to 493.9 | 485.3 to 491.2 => 0.322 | 6.27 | 5.83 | 6.07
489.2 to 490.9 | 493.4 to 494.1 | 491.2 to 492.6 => 0.035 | 6.26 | 6.03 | 6.12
